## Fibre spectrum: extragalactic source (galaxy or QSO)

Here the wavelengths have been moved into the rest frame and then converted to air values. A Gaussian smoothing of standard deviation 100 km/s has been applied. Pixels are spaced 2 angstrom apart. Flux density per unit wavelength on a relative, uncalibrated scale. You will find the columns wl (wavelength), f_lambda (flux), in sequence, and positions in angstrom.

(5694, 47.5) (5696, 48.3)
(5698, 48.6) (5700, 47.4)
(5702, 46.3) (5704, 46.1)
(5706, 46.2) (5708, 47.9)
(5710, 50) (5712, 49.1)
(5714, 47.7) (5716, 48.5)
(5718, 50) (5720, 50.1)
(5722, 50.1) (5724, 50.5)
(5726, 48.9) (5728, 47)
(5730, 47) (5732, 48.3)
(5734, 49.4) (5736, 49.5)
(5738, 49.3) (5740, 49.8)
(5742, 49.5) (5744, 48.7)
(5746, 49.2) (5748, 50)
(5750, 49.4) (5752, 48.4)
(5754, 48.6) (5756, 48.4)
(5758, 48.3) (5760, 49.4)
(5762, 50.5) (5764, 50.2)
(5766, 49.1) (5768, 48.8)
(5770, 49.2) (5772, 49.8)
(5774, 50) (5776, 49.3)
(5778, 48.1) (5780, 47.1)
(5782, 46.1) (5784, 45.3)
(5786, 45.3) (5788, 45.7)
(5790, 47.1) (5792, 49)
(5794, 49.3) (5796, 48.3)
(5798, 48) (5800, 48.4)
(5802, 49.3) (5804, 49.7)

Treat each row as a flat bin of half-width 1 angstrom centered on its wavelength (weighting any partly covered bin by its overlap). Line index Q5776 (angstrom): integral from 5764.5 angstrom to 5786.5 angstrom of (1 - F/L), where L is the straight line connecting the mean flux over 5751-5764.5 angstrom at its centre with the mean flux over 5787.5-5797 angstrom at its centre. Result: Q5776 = 0.18 angstrom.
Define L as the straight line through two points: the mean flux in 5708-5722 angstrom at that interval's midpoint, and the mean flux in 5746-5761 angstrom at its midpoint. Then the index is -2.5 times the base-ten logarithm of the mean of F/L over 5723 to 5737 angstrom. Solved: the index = 0.01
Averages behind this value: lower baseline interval 49.2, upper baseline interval 48.9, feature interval 48.7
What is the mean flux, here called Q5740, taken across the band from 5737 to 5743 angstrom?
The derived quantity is 49.5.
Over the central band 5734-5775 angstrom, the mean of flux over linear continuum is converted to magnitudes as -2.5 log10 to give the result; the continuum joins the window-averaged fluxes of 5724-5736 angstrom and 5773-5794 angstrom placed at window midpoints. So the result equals -0.03 mag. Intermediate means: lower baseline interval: 48.4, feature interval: 49.3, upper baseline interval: 47.4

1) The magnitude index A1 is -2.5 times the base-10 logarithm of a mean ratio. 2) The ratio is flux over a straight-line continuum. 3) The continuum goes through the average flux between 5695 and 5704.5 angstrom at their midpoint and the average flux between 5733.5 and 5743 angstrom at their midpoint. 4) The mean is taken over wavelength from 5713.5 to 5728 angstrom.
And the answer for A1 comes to -0.02 mag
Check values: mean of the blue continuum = 47.4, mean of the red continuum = 49.5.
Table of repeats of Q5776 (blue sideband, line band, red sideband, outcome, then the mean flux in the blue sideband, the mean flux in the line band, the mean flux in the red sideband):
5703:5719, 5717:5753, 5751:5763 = -0.4 angstrom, 48.2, 49.2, 48.9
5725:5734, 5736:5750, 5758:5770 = -0.2 angstrom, 48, 49.4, 49.5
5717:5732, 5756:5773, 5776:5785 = -0.6 angstrom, 49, 49.4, 46.9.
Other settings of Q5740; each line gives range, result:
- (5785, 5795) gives 47.3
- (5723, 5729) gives 48.8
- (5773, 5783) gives 48.1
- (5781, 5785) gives 45.7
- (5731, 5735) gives 48.8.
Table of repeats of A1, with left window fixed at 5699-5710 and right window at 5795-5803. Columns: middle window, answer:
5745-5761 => -0.026 mag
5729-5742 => -0.031 mag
